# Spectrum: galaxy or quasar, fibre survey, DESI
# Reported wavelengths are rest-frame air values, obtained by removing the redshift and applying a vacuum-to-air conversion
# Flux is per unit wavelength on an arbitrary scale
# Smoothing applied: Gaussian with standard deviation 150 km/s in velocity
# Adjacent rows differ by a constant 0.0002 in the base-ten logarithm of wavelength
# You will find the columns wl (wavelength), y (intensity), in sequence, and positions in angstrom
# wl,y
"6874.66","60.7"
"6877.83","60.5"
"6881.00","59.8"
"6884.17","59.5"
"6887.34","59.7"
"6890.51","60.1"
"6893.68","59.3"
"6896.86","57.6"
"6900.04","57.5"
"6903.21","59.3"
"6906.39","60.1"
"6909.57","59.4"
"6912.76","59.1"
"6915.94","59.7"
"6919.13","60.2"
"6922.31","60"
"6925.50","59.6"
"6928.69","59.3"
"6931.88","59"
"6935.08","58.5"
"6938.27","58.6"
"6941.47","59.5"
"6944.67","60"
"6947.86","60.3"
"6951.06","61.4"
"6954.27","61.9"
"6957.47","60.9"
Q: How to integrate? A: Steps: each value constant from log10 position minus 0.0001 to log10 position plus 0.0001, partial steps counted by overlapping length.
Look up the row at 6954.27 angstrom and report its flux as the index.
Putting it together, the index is 61.9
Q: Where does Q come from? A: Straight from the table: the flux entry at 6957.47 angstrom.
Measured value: 60.9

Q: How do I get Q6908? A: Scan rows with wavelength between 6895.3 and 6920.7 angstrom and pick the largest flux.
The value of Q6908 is 60.2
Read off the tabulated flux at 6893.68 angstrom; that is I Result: 59.3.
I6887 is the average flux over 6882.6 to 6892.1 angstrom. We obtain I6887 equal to 59.8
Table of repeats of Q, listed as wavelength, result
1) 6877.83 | 60.5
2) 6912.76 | 59.1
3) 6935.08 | 58.5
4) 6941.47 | 59.5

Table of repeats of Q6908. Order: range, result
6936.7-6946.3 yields 60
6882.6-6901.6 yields 60.1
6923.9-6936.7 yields 59.6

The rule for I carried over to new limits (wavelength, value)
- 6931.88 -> 59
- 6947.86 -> 60.3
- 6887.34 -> 59.7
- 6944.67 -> 60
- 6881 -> 59.8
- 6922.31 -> 60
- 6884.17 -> 59.5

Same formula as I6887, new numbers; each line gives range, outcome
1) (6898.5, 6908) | 59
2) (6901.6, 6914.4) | 59.5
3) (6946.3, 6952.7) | 60.8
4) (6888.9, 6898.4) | 59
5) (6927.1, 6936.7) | 58.9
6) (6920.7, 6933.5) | 59.5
